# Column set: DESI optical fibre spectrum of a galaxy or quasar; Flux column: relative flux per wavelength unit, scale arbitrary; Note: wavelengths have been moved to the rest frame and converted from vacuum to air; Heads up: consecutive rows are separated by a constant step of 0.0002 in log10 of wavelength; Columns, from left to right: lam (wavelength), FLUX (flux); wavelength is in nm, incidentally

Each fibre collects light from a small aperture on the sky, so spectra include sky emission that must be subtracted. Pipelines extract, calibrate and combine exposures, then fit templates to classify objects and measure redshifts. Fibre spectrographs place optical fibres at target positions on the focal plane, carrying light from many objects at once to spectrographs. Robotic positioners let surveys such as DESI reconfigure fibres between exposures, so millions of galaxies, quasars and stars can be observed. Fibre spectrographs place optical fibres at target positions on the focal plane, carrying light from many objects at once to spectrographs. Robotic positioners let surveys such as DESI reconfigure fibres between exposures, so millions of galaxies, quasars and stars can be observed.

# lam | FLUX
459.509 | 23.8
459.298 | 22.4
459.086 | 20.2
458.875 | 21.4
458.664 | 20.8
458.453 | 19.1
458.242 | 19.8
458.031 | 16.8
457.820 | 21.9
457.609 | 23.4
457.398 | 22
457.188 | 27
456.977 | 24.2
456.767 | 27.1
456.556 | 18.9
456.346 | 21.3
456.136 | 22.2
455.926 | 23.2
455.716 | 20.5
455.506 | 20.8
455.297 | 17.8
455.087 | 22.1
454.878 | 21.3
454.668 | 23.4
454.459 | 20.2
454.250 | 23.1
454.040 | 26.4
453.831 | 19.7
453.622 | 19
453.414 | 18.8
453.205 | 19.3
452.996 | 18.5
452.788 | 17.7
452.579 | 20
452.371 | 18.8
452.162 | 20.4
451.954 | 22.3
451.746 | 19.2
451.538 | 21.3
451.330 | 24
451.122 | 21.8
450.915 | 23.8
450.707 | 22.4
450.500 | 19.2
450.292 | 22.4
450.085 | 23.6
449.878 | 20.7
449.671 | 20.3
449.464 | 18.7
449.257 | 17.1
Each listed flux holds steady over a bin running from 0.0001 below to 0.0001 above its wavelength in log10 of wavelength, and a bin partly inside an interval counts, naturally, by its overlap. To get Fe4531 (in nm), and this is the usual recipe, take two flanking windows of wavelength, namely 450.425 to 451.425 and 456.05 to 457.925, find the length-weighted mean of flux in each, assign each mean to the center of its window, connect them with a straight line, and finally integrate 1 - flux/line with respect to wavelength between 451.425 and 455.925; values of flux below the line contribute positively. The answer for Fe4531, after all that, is 0.42 nm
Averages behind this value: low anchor 22.3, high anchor 23.1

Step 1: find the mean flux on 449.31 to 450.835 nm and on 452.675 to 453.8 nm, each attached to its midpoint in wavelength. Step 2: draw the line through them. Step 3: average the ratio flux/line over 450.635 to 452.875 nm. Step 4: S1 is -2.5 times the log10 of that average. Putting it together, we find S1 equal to -0.07 mag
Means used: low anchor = 21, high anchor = 18.7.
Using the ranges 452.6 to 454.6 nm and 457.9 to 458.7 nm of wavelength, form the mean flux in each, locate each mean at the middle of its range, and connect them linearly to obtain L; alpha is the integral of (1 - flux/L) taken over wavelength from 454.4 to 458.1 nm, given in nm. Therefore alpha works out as -0.44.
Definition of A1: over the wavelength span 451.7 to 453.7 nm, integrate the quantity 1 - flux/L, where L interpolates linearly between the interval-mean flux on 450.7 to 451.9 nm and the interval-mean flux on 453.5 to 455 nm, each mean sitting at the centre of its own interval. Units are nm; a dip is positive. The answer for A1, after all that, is 0.23 nm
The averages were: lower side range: 22.1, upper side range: 21.8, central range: 19.4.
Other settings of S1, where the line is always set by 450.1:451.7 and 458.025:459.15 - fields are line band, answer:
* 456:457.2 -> -0.13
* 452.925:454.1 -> 0.07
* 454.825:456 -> 0.00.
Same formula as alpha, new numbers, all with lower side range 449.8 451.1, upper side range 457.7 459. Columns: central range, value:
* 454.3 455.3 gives -0.02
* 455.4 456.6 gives -0.04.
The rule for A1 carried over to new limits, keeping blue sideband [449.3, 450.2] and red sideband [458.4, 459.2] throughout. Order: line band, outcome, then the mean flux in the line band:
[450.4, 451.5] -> -0.09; 22.2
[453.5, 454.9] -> -0.09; 21.9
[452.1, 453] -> 0.07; 19.1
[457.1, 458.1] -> -0.09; 22.3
